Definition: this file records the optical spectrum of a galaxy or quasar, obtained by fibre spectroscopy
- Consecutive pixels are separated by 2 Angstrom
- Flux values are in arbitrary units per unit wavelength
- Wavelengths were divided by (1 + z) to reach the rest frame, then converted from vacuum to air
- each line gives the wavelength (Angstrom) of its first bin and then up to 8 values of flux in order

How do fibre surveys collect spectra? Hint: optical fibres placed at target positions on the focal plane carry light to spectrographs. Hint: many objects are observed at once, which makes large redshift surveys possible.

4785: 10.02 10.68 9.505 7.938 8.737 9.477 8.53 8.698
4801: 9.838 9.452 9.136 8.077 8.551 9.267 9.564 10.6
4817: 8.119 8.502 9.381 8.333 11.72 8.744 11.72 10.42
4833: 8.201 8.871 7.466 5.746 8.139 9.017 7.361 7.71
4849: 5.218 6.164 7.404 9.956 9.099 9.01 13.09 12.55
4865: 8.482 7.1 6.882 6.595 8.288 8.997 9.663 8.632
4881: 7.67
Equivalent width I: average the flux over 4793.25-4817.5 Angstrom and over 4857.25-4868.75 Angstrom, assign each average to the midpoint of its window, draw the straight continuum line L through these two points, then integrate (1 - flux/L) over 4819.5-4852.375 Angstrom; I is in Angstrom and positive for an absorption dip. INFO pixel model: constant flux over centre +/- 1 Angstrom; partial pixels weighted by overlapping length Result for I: 3.73 Angstrom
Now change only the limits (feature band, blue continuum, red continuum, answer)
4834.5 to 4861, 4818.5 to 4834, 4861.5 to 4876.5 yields 3.4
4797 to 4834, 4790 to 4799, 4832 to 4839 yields -4.9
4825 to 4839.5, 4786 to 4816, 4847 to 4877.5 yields -0.3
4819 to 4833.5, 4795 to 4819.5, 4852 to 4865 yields -0.5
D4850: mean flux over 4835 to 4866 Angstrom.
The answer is 8.44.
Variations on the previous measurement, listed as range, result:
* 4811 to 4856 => 8.58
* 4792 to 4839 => 9.12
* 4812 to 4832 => 9.71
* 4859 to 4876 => 9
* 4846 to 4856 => 7.29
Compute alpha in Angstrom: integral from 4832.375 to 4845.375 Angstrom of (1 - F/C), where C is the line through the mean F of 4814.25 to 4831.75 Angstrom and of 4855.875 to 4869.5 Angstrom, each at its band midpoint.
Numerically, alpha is 2.4 Angstrom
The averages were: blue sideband 9.7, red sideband 9.56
